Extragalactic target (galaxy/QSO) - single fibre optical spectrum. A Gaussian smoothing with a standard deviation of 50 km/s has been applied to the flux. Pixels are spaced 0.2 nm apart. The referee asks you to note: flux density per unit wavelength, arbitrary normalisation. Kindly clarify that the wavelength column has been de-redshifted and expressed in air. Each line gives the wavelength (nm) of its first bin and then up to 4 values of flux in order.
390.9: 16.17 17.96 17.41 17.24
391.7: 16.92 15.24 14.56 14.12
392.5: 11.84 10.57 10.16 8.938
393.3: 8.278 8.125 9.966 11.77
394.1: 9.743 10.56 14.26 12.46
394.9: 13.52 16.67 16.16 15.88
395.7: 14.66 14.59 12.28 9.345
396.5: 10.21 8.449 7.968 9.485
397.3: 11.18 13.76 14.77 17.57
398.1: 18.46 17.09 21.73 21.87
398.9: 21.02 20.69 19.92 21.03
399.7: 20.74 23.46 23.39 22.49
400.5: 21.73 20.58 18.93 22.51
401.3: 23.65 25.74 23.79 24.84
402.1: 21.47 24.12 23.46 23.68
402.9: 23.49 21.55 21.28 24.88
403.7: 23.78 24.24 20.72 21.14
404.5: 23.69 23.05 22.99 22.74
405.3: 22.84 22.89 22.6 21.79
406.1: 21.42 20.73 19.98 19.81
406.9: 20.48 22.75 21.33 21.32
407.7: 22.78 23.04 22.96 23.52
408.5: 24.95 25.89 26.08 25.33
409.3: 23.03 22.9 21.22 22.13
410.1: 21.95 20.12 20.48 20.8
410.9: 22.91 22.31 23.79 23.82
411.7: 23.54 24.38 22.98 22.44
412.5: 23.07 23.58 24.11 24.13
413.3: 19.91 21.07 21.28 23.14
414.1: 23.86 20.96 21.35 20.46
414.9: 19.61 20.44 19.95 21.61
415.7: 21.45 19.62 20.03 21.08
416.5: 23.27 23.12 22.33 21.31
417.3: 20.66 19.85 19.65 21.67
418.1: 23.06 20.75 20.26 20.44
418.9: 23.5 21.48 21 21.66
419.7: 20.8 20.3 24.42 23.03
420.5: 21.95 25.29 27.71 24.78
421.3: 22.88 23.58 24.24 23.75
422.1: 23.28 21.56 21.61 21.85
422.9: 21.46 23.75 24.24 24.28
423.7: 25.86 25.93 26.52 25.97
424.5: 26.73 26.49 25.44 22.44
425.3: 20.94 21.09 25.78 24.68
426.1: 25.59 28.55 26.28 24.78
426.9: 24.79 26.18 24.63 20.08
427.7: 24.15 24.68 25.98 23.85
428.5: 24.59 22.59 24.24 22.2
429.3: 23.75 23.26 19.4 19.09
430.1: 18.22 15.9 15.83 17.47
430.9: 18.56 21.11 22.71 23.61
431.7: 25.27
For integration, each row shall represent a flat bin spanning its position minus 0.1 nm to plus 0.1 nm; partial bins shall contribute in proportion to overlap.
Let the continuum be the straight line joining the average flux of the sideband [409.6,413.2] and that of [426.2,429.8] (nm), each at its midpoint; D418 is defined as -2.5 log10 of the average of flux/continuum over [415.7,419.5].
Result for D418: 0.093 mag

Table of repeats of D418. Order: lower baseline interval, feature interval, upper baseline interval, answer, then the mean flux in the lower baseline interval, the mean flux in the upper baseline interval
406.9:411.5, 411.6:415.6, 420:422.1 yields 0.06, 22.8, 24.1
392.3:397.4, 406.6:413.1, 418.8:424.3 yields -0.25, 11.5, 23.4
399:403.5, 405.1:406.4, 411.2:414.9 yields 0.02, 22.4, 22.6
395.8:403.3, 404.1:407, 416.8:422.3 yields -0.10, 19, 22.3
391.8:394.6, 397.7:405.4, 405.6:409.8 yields -0.24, 11.3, 22.6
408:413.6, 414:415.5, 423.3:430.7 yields 0.10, 23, 23.6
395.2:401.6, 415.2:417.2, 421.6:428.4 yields 0.04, 17.5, 24.3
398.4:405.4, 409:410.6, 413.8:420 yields -0.02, 22.5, 21.2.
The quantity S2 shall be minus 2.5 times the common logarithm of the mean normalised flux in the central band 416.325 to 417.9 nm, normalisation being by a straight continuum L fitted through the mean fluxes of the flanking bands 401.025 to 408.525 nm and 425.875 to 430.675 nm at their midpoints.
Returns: 0.07 mag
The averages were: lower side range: 22.7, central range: 21.5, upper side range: 22.9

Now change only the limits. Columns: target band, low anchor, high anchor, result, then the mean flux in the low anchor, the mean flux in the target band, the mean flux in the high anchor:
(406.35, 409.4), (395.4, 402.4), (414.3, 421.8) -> -0.15 mag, 18.3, 22.8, 21.8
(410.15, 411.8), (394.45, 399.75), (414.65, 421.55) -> -0.13 mag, 15.4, 22.2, 21.8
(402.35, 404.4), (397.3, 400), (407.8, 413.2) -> -0.11 mag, 19.1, 22.9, 23.2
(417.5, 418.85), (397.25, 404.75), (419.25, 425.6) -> 0.11 mag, 21.4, 21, 23.6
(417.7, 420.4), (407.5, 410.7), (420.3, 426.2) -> 0.10 mag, 23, 21.6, 24.1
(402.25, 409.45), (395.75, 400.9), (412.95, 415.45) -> -0.19 mag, 17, 22.8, 21.4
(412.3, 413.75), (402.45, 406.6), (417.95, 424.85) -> 0.02 mag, 22.5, 22.5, 23.4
